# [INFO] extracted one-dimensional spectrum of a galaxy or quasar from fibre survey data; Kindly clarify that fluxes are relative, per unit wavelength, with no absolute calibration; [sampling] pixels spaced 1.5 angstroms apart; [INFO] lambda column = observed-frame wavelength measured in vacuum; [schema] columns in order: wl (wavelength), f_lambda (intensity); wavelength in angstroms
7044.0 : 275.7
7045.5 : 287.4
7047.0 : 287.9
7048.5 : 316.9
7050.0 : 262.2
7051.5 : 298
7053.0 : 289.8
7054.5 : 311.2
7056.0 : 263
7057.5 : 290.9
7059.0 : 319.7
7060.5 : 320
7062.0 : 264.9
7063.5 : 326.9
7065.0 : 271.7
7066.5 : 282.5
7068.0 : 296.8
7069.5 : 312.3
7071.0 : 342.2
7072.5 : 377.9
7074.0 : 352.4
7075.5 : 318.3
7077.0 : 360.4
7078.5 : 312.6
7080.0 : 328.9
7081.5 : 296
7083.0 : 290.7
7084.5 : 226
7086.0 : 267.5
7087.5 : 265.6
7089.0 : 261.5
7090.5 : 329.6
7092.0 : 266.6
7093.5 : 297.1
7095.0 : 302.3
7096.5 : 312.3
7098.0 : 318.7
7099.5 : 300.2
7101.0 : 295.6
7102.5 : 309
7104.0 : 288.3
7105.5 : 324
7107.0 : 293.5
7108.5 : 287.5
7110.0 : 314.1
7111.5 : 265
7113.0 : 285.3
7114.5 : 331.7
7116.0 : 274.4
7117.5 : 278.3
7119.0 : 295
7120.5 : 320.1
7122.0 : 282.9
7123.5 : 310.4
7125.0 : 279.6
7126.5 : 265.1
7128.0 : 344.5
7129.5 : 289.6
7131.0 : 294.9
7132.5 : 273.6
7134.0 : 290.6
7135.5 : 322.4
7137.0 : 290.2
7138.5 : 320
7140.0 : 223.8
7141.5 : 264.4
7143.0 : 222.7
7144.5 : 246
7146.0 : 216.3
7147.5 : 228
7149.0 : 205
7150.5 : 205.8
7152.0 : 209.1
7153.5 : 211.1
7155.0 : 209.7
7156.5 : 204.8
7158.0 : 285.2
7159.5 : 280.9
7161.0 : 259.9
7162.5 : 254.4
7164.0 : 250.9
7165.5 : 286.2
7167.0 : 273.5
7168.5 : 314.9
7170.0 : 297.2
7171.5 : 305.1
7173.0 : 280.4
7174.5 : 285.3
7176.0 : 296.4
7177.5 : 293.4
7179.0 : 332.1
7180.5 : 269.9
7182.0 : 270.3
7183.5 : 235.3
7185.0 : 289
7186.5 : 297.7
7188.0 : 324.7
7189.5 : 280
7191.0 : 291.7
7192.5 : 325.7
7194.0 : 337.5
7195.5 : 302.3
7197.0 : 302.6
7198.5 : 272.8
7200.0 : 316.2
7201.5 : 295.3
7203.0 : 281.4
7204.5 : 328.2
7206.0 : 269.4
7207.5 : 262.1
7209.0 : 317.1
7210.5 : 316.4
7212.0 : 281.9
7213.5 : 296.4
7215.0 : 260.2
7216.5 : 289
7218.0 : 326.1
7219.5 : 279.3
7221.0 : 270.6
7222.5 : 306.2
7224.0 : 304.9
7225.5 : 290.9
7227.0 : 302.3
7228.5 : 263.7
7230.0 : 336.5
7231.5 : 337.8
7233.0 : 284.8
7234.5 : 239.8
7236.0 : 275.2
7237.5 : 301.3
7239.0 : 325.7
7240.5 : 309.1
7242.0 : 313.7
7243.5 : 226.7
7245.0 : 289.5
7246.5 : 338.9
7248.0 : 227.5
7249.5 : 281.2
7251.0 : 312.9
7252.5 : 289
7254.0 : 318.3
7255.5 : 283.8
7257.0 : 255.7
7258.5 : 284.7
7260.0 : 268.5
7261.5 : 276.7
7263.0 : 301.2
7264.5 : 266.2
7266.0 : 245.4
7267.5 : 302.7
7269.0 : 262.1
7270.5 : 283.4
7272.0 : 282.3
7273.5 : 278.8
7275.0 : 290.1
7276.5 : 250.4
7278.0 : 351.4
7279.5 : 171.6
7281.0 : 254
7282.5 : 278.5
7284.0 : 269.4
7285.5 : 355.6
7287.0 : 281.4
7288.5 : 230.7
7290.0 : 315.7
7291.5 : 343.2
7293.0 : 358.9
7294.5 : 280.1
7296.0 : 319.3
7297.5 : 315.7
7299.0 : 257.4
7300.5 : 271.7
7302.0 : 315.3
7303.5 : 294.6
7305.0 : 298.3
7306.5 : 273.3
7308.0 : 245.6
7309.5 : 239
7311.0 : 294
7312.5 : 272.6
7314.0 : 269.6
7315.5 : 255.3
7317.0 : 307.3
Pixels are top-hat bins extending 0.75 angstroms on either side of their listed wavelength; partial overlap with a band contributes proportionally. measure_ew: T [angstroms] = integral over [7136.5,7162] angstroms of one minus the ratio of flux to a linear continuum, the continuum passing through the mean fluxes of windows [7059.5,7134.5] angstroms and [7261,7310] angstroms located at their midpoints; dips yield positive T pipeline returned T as 4.8 angstroms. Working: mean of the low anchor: 300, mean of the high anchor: 284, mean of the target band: 240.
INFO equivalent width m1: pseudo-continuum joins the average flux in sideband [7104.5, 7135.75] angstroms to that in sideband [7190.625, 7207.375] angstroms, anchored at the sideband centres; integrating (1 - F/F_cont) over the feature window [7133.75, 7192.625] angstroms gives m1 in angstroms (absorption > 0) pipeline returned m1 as 6.05 angstroms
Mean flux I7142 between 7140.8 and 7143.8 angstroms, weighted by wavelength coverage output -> 243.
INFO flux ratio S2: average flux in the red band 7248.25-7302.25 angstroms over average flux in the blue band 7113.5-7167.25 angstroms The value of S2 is 1.1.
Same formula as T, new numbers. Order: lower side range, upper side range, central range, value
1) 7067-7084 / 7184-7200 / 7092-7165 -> 9.0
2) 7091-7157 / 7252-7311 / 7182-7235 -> -2.7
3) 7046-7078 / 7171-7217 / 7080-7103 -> 1.1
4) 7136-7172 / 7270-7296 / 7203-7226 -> -2.0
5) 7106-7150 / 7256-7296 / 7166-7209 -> -2.0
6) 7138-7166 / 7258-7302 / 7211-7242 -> -3.3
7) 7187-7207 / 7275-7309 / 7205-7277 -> 1.9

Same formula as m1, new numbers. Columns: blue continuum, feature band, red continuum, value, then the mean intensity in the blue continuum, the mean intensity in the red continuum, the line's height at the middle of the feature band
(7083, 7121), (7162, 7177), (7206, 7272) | 0.26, 292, 288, 290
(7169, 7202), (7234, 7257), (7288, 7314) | 0.34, 296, 290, 293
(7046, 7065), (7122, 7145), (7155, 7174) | -0.36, 295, 272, 279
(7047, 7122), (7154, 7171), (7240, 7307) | 1.69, 300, 286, 294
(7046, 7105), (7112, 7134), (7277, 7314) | 0.26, 301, 286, 298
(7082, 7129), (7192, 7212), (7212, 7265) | -0.72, 293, 290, 290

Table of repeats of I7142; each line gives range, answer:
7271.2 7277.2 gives 276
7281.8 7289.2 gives 284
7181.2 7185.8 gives 265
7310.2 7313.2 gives 283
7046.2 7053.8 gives 291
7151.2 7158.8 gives 224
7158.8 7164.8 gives 262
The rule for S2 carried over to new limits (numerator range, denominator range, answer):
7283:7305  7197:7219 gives 1.02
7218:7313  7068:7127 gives 0.95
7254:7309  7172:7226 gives 0.97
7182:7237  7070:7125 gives 0.97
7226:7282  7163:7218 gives 0.97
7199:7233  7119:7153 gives 1.10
